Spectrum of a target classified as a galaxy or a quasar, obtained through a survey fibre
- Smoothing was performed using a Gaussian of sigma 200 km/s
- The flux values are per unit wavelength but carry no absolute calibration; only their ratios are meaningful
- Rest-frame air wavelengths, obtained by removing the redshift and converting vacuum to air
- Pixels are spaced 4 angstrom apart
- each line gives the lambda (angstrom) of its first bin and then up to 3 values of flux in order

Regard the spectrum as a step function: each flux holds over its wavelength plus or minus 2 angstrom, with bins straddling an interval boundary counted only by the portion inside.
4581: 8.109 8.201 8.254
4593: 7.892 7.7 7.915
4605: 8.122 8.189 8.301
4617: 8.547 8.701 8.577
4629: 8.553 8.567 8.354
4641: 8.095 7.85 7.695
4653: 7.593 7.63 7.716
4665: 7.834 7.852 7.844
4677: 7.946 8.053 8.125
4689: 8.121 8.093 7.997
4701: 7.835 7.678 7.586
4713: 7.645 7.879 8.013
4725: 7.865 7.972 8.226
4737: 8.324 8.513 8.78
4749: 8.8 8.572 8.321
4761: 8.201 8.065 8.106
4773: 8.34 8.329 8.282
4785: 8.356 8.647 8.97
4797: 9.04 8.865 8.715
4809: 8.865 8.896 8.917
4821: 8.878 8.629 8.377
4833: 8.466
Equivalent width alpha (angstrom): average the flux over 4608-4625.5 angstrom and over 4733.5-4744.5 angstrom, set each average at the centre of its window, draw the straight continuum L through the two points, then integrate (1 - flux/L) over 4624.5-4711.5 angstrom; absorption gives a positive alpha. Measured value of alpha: 5.0 angstrom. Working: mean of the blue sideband 8.47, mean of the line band 7.97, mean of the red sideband 8.44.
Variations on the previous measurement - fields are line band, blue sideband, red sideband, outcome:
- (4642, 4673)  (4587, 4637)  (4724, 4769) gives 2.0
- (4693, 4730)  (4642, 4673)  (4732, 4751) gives 1.9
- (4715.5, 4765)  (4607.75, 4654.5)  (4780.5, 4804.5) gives 1.7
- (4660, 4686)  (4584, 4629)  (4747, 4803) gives 1.3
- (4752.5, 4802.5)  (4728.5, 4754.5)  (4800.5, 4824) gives 1.2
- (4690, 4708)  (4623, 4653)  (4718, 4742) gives 0.6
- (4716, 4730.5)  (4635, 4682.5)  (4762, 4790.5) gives 0.3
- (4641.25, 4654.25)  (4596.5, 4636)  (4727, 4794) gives 0.9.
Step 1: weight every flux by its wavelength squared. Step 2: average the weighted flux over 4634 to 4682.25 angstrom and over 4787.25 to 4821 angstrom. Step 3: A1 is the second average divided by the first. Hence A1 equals 1.2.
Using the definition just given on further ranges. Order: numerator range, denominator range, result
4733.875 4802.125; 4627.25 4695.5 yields 1.11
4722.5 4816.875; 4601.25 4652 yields 1.09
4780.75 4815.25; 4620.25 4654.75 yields 1.14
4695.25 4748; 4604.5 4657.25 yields 1.02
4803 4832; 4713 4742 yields 1.13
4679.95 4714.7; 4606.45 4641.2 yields 0.97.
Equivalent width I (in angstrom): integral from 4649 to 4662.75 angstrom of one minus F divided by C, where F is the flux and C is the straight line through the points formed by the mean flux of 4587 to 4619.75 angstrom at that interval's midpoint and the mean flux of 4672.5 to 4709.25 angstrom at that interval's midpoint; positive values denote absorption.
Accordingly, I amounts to 0.6 angstrom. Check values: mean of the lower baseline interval 8.13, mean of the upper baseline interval 7.95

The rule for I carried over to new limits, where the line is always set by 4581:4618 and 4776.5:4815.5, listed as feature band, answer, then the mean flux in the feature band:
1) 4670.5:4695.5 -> 1.02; 8.03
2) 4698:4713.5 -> 1.34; 7.71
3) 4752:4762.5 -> 0.30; 8.35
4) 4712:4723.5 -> 0.83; 7.86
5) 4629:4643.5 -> -0.22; 8.35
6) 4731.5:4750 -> 0.05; 8.52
